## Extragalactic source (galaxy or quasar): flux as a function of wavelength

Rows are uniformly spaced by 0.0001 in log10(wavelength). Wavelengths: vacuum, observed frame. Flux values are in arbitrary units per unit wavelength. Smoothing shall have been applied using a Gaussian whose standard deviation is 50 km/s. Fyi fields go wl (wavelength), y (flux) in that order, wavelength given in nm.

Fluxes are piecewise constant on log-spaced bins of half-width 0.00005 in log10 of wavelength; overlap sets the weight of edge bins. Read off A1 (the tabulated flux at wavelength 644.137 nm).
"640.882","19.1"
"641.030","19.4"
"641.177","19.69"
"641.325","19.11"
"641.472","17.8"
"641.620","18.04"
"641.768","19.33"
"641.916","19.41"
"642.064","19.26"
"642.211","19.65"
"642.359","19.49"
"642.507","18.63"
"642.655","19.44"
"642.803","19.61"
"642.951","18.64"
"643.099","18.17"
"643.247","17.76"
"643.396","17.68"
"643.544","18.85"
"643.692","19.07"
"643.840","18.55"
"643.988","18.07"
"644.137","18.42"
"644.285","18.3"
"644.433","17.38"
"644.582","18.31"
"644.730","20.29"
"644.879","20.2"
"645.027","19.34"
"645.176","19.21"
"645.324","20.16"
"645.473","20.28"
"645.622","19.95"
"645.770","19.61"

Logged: 18.42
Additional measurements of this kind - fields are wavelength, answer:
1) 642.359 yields 19.49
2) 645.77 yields 19.61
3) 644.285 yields 18.3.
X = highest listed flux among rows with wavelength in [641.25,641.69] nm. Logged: 19.11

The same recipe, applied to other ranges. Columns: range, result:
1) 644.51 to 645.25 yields 20.29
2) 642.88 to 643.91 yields 19.07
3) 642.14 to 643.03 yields 19.65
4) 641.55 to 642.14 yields 19.41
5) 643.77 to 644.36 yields 18.55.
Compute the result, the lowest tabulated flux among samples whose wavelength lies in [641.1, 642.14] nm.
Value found 17.8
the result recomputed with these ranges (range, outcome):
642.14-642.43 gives 19.49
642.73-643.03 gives 18.64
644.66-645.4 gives 19.21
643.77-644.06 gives 18.07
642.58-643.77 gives 17.68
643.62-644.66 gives 17.38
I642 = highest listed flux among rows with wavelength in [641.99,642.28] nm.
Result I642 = 19.65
